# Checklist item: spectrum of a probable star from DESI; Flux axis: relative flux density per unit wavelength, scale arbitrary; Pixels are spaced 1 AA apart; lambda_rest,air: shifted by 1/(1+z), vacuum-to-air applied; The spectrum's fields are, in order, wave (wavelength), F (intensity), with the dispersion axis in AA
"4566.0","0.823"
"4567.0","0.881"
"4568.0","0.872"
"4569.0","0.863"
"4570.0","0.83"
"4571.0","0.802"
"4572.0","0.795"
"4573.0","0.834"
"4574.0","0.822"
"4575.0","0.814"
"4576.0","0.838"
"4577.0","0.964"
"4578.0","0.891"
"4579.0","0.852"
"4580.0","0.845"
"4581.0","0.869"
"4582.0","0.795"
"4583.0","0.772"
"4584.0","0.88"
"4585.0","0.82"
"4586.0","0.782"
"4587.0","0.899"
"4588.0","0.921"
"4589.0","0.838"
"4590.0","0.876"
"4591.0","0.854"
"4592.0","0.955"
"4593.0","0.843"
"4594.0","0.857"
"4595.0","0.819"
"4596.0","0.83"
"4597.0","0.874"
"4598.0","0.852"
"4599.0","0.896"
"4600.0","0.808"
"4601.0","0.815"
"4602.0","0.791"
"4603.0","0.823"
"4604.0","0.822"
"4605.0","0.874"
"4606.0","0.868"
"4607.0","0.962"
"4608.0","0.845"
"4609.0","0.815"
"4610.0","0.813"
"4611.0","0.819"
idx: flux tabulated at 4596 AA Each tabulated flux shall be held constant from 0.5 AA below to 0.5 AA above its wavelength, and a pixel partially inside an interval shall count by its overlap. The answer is 0.83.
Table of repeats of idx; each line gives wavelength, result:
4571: 0.802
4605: 0.874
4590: 0.876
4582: 0.795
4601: 0.815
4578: 0.891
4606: 0.868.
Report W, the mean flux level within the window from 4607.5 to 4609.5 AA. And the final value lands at 0.83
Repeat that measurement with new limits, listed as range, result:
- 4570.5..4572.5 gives 0.798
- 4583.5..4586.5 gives 0.827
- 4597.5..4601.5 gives 0.843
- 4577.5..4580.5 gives 0.863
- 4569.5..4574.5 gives 0.817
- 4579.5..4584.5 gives 0.832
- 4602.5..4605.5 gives 0.84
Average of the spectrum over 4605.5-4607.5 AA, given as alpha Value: 0.915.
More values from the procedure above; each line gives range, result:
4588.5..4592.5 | 0.881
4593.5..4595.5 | 0.838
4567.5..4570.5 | 0.855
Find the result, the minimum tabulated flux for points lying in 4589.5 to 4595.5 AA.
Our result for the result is 0.819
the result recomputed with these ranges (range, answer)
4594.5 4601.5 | 0.808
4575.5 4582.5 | 0.795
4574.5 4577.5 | 0.814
